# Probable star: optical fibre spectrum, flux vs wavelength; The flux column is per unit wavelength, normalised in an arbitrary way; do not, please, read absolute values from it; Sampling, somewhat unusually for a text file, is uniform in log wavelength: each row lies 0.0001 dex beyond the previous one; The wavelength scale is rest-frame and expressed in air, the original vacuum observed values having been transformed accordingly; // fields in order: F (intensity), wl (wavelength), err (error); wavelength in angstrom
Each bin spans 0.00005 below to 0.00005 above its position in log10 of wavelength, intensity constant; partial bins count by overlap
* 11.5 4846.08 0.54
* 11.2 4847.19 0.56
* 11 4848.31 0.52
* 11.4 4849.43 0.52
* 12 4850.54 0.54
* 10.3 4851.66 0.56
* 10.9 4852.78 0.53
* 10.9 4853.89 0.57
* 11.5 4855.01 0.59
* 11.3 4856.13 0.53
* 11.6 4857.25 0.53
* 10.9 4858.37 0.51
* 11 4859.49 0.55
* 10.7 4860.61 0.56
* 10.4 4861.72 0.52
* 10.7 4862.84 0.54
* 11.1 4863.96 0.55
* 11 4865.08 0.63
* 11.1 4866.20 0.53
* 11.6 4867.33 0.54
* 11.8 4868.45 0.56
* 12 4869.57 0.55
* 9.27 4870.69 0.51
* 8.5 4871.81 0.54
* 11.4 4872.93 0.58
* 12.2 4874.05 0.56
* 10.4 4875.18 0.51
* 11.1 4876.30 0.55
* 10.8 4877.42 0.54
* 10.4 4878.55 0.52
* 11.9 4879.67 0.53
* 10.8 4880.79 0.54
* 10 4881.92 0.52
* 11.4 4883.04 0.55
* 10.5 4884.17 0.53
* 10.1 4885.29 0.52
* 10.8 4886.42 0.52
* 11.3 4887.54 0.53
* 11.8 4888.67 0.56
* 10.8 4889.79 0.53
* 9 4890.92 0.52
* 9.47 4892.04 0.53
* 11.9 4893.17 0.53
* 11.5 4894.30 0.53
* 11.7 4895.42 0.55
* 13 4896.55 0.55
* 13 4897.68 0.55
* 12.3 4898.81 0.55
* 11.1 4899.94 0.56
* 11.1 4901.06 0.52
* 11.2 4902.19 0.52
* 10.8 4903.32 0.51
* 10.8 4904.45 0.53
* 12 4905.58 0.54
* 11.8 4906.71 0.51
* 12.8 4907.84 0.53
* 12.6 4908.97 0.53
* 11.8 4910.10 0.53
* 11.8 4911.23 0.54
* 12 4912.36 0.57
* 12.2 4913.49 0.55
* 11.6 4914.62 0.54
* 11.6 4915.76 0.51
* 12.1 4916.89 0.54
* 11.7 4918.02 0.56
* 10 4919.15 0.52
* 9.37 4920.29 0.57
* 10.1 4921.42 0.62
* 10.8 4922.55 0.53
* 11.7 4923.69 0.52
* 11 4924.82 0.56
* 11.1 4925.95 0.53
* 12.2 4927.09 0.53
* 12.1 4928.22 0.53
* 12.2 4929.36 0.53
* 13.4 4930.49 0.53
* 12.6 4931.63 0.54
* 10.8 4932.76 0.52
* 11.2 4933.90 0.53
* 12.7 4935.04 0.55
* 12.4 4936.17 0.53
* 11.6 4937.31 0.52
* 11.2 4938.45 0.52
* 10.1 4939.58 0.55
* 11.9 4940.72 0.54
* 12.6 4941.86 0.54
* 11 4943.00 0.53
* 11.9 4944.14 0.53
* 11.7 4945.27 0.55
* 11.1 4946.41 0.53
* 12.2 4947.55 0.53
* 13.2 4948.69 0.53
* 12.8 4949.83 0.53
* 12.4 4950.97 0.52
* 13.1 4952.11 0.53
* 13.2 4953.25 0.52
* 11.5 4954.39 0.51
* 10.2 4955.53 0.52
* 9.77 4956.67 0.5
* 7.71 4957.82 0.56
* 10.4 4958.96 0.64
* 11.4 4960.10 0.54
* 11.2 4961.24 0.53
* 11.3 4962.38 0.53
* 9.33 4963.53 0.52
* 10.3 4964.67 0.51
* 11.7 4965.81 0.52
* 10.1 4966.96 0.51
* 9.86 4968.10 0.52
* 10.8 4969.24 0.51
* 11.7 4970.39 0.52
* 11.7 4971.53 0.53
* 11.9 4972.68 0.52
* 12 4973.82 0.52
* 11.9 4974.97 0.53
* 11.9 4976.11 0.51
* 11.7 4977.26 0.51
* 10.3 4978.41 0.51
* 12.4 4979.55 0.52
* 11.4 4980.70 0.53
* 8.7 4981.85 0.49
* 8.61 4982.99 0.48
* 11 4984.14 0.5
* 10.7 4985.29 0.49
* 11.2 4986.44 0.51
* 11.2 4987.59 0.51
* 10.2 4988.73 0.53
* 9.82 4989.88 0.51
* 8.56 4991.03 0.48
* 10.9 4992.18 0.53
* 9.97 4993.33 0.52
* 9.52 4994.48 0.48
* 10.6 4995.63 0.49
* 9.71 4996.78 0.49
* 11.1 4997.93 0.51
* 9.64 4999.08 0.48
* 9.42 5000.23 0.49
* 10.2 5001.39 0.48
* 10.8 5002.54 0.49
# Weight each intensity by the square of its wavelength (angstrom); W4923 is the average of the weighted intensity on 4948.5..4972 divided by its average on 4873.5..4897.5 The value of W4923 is 1.04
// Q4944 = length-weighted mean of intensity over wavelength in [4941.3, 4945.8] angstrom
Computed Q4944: 11.8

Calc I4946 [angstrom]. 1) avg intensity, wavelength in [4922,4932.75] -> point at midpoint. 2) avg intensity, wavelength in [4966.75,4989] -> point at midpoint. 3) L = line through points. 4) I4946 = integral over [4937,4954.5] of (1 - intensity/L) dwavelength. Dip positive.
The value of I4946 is -0.7 angstrom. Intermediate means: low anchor 11.8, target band 12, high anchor 11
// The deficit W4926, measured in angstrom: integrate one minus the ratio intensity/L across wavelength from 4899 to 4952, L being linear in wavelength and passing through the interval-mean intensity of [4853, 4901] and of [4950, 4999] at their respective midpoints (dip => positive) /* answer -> -3.7 angstrom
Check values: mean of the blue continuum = 11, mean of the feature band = 11.7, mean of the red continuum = 10.8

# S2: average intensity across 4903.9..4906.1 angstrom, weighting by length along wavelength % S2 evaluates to 11.4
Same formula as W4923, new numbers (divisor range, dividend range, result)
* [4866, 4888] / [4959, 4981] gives 1.07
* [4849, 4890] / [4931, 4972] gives 1.07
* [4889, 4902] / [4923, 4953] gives 1.07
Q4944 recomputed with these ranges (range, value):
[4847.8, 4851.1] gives 11.5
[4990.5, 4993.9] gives 9.82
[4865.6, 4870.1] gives 11.6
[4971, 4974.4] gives 11.9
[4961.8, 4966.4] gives 10.6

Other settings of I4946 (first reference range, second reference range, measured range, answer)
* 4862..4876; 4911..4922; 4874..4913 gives -0.80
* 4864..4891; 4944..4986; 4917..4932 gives -0.53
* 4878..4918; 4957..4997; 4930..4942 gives -0.87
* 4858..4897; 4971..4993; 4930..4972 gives -2.10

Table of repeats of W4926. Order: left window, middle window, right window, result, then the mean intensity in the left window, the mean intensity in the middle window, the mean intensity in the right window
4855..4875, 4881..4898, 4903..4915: 0.6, 11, 11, 11.9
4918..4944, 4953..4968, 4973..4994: 0.7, 11.5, 10.5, 10.7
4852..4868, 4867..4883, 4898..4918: 0.6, 11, 10.9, 11.8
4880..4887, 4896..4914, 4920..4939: -1.3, 10.6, 11.9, 11.6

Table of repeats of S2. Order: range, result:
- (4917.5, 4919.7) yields 10.9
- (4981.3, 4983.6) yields 8.71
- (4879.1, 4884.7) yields 10.9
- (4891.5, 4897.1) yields 11.5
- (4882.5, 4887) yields 10.7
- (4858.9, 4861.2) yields 10.9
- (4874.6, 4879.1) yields 10.7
